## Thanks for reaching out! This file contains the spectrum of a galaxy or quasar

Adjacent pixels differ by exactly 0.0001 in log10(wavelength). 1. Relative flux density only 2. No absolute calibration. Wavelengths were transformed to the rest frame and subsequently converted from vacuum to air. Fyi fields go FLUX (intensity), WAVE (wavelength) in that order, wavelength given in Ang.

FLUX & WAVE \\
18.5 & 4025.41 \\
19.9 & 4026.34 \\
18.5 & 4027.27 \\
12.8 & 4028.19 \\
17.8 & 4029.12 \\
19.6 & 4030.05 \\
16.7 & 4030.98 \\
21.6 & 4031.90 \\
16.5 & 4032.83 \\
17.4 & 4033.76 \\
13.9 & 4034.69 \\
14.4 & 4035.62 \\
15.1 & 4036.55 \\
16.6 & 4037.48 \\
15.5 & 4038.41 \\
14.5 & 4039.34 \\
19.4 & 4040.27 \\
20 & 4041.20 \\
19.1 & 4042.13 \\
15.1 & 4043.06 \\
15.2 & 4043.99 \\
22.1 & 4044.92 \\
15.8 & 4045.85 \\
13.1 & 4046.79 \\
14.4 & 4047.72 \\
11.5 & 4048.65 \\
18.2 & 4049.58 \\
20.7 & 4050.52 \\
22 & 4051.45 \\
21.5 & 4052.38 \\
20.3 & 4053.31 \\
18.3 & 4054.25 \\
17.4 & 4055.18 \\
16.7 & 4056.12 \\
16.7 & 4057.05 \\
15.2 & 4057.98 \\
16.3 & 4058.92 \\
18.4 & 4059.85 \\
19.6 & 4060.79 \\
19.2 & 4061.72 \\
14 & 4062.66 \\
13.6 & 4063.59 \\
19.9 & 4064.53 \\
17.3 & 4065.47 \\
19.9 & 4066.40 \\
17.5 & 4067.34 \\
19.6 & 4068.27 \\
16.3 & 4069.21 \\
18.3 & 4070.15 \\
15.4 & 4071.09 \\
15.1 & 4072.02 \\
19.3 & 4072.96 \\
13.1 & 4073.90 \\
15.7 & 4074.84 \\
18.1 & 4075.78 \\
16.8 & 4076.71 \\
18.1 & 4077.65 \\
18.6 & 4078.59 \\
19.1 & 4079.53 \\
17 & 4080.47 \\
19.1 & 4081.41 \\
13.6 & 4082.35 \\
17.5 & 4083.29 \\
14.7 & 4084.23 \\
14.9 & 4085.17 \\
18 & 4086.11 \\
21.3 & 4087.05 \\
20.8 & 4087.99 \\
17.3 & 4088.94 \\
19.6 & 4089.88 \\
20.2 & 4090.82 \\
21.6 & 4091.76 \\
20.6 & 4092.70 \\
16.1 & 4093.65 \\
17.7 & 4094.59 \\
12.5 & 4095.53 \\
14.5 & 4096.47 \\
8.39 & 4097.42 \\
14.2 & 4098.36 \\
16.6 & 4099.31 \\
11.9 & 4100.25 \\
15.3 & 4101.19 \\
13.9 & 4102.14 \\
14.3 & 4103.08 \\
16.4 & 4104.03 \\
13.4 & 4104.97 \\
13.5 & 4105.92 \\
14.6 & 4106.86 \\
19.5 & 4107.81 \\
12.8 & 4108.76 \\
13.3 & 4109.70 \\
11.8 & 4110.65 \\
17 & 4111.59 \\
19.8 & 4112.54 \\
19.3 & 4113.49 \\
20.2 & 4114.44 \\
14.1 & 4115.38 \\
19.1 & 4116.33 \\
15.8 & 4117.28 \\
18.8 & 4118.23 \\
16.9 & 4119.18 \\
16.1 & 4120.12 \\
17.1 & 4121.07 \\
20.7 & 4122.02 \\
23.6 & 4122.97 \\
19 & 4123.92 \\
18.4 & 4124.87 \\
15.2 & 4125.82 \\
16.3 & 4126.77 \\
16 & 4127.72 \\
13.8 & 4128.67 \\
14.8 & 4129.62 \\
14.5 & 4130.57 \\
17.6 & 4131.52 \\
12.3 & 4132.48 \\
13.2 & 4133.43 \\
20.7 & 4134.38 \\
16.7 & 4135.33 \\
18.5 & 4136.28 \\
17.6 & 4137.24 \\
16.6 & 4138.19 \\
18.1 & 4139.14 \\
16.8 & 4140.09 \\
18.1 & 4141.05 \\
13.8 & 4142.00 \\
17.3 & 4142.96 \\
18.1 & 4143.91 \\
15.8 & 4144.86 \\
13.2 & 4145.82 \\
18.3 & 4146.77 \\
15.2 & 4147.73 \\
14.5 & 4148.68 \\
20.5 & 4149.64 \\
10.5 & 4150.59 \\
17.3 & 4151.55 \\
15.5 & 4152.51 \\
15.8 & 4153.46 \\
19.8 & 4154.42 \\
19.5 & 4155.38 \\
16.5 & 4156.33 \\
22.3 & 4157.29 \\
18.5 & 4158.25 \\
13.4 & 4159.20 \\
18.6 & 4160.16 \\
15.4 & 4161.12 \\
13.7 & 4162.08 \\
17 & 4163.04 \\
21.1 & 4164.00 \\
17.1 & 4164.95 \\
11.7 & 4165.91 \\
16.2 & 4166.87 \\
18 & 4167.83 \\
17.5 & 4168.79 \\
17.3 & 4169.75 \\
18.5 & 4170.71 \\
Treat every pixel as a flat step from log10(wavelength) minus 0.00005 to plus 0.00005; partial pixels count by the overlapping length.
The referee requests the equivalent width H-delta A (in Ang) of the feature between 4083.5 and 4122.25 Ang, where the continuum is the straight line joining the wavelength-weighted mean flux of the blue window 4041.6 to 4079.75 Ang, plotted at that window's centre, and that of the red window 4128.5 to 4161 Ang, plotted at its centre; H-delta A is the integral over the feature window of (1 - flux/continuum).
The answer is 1.3 Ang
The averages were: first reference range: 17.4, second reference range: 16.6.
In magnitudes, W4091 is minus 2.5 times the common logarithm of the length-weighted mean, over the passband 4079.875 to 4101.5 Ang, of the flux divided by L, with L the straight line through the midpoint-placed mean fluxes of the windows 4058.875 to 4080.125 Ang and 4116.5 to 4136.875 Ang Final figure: 0.03 mag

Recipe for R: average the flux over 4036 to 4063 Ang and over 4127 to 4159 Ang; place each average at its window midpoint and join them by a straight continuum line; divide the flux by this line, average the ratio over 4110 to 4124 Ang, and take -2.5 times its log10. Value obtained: -0.068 mag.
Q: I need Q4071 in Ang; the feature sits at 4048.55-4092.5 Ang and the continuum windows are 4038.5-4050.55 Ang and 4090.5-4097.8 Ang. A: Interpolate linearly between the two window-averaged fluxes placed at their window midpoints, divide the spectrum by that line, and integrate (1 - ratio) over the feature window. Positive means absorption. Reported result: -3.3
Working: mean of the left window 16.7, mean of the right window 16.5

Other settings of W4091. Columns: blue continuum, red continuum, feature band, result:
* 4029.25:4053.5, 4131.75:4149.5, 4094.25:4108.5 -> 0.168 mag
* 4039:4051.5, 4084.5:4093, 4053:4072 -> 0.032 mag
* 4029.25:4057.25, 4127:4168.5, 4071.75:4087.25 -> 0.002 mag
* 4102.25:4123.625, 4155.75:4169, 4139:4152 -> 0.044 mag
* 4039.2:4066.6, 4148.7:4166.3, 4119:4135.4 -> 0.014 mag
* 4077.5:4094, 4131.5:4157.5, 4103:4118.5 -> 0.095 mag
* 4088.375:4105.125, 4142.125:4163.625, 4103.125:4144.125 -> -0.027 mag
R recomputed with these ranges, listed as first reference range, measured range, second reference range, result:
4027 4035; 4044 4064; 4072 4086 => -0.02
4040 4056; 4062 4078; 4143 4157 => 0.04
